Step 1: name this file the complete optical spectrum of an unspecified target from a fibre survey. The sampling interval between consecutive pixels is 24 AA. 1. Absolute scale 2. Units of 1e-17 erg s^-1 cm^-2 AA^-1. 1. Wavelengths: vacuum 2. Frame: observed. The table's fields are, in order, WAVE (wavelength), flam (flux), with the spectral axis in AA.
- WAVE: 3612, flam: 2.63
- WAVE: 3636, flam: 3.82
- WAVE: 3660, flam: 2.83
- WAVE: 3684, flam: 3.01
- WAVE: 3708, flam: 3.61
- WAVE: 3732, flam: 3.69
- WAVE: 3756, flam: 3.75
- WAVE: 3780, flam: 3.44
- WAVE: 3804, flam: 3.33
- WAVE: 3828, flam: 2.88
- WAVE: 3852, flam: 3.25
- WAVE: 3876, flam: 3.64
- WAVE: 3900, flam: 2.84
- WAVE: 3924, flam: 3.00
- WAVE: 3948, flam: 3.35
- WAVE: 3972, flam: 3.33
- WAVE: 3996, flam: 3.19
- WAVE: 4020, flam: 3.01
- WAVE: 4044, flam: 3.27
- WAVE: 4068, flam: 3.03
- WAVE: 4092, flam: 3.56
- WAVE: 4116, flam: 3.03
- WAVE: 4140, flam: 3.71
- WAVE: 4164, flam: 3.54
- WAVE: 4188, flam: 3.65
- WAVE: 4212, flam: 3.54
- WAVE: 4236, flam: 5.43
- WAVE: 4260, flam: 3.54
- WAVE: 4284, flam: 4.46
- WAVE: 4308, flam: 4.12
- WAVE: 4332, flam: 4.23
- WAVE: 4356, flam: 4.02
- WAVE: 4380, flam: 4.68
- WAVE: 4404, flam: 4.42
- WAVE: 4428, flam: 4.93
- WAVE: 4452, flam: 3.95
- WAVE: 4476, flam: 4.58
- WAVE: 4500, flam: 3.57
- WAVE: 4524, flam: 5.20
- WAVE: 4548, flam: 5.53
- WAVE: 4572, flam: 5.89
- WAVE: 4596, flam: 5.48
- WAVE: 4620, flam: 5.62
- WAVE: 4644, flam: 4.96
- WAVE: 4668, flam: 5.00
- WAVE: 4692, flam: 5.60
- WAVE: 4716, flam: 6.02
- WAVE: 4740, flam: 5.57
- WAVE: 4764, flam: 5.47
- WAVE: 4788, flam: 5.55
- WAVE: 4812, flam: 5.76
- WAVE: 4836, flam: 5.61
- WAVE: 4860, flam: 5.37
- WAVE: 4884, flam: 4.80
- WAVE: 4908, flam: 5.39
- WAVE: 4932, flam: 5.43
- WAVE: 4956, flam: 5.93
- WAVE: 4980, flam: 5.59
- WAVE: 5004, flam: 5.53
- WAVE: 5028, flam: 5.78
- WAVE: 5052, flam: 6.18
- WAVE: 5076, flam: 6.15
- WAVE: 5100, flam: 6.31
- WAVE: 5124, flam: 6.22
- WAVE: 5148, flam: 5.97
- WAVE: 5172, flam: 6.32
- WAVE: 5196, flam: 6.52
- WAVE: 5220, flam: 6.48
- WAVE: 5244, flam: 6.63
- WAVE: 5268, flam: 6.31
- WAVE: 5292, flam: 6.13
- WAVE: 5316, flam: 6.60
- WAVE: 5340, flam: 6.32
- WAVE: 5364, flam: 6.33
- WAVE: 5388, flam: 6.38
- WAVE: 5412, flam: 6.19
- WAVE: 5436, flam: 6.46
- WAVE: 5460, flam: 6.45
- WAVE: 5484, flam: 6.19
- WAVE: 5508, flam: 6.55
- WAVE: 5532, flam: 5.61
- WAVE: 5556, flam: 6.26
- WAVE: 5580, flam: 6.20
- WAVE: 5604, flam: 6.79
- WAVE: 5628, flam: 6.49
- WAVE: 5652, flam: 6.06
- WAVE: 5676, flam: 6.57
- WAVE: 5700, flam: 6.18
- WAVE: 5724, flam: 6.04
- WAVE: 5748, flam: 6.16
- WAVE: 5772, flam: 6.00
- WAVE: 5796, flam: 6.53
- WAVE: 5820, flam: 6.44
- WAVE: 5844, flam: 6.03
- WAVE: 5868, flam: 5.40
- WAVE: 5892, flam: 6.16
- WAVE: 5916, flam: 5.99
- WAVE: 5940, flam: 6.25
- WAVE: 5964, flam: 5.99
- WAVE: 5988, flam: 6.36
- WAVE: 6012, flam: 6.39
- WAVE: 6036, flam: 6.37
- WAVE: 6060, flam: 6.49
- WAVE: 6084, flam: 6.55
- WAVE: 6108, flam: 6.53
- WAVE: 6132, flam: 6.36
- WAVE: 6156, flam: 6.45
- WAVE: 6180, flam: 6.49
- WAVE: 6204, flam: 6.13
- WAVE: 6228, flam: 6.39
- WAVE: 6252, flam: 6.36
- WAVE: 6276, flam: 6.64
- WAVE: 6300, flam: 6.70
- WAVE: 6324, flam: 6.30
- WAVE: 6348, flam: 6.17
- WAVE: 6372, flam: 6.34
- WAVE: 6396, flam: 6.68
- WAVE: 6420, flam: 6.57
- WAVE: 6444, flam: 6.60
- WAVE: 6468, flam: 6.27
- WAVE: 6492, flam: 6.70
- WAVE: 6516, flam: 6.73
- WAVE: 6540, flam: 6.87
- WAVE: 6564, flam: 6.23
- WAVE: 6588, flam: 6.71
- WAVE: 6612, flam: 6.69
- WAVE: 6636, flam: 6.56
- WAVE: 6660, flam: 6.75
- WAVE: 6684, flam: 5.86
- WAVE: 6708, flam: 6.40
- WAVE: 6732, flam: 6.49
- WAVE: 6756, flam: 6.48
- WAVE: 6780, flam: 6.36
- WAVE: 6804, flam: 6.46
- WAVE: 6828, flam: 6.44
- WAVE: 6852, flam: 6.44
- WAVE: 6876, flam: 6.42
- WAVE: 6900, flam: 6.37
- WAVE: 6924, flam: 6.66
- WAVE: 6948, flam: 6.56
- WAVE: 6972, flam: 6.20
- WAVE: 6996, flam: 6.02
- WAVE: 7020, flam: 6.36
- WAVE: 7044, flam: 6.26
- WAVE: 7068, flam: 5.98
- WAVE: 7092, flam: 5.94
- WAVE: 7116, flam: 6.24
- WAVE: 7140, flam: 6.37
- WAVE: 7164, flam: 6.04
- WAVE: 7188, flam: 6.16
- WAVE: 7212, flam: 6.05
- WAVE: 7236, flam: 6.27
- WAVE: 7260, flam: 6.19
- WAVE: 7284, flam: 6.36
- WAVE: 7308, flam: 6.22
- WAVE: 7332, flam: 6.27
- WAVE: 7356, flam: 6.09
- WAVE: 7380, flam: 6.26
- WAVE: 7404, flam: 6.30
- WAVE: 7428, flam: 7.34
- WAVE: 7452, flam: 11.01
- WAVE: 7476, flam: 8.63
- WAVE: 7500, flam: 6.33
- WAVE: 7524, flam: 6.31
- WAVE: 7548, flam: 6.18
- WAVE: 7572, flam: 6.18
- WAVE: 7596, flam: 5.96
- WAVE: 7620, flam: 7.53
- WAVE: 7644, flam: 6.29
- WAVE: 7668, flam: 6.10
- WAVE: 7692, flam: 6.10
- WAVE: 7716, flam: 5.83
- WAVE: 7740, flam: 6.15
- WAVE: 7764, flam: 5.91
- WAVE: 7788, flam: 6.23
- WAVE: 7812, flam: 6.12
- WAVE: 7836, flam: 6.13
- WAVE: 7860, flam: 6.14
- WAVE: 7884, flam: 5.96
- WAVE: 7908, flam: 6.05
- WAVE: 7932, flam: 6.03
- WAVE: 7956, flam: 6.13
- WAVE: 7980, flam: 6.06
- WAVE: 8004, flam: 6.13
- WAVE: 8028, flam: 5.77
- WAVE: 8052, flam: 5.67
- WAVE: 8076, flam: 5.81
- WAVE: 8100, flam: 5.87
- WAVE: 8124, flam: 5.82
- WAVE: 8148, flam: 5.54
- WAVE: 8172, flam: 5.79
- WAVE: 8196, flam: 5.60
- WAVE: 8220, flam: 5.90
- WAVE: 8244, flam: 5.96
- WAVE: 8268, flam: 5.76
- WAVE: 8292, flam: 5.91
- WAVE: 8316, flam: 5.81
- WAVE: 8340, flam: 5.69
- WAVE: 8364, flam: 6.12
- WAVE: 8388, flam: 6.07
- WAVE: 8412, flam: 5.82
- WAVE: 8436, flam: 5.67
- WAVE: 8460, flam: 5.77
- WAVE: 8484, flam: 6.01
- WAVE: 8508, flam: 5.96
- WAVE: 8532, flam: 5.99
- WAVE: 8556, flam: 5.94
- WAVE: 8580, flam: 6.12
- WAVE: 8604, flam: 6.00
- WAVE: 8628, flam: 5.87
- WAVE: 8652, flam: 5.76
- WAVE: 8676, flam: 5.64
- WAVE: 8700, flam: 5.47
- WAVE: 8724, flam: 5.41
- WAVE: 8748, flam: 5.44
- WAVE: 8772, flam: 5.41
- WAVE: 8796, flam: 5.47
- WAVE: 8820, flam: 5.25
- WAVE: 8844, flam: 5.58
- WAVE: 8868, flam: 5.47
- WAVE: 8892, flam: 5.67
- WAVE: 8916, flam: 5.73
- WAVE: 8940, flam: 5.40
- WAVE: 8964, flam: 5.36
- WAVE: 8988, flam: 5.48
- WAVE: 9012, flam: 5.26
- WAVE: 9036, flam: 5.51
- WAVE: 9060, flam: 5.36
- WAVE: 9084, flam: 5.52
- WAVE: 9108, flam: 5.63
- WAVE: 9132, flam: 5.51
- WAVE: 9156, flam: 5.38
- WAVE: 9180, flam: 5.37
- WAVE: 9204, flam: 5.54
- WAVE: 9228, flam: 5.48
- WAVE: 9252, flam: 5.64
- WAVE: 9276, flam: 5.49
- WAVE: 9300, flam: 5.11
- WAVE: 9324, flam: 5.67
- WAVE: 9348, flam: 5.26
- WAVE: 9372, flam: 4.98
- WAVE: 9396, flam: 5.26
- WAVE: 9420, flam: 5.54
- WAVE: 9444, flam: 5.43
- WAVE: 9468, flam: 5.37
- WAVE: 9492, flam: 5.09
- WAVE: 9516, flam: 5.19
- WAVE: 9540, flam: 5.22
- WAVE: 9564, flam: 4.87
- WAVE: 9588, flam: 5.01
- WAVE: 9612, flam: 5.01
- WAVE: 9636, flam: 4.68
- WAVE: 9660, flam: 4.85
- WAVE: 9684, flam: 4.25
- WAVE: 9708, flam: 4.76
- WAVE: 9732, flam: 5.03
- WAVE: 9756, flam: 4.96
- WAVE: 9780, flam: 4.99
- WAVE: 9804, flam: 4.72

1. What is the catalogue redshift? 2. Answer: 0.13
